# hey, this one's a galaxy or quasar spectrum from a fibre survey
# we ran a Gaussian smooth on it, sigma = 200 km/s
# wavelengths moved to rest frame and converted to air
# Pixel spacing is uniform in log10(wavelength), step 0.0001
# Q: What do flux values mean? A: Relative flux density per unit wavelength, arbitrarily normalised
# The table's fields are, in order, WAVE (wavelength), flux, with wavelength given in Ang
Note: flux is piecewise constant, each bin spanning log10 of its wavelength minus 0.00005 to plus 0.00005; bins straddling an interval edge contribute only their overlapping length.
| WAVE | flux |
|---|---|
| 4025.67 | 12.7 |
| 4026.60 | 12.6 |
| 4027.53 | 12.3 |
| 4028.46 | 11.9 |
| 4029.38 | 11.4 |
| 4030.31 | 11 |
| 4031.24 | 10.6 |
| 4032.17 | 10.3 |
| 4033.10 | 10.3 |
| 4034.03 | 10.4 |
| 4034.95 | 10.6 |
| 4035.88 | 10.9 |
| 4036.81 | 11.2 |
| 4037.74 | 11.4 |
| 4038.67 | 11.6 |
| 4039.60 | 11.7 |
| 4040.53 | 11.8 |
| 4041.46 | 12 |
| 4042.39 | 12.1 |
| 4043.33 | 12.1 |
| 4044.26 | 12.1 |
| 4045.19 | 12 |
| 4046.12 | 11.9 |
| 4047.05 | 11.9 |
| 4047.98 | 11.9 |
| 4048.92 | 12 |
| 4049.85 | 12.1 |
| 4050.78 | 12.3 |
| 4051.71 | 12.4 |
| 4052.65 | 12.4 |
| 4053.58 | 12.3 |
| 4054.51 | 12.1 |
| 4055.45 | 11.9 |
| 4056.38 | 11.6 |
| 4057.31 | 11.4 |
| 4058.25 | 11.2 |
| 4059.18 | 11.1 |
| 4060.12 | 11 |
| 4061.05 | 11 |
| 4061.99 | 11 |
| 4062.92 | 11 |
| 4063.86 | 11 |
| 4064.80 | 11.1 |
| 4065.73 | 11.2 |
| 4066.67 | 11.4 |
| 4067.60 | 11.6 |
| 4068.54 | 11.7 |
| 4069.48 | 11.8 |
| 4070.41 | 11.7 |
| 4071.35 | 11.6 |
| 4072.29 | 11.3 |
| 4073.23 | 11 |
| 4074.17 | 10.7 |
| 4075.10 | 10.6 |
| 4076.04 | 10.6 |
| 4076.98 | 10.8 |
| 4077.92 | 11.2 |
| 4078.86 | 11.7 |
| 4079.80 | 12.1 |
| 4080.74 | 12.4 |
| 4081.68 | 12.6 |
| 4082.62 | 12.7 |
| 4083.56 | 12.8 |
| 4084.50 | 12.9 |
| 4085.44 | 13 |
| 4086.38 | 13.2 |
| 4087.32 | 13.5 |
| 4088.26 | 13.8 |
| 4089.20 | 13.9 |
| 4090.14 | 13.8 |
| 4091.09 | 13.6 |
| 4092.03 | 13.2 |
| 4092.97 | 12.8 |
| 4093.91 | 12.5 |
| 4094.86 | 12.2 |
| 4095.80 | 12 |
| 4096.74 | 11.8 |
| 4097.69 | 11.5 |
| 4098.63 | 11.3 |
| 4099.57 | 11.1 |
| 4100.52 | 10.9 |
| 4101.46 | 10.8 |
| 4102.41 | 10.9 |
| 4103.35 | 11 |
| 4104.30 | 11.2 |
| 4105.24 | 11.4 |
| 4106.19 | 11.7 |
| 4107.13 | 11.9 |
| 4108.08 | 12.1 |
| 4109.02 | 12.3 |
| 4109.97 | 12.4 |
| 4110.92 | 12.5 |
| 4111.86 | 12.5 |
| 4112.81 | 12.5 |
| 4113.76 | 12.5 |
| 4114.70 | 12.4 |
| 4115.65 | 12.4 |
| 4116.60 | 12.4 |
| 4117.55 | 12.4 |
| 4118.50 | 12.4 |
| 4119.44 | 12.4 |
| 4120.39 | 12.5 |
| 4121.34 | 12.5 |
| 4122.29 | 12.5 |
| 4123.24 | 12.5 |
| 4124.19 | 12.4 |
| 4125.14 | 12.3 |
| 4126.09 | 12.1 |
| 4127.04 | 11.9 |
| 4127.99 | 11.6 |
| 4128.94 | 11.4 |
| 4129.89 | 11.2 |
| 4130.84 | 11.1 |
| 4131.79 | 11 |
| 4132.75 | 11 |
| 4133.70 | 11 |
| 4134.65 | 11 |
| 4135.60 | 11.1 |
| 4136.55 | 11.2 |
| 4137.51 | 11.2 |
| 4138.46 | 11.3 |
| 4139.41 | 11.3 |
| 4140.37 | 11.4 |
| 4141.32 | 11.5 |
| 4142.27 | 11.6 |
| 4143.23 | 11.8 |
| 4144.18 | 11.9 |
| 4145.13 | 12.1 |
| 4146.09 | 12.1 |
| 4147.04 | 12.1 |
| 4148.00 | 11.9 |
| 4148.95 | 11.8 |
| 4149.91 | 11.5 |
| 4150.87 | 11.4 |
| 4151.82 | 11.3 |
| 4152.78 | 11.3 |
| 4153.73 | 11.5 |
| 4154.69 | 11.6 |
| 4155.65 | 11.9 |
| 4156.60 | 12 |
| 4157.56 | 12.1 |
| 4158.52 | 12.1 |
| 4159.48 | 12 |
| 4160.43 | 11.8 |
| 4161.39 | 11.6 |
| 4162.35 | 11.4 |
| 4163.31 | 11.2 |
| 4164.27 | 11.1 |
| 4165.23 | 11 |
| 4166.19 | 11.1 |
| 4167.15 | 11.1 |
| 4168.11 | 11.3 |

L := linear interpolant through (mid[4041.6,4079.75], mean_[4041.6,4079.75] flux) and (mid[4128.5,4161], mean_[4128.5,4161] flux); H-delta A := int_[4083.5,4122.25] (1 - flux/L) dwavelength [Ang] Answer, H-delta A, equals -2.6 Ang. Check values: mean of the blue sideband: 11.6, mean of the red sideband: 11.5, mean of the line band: 12.3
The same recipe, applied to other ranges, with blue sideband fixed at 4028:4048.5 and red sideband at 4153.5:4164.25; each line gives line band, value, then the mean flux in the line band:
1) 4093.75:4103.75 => 0.1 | 11.4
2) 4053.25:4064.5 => 0.1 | 11.4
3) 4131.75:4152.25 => 0.3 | 11.5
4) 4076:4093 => -1.7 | 12.7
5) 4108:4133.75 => -1.1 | 12.1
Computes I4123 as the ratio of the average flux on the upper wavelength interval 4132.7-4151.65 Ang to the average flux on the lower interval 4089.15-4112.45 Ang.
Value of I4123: 0.96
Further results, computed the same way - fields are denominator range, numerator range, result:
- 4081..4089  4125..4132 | 0.88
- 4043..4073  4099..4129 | 1.03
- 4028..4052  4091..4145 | 1.03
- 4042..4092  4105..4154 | 0.99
